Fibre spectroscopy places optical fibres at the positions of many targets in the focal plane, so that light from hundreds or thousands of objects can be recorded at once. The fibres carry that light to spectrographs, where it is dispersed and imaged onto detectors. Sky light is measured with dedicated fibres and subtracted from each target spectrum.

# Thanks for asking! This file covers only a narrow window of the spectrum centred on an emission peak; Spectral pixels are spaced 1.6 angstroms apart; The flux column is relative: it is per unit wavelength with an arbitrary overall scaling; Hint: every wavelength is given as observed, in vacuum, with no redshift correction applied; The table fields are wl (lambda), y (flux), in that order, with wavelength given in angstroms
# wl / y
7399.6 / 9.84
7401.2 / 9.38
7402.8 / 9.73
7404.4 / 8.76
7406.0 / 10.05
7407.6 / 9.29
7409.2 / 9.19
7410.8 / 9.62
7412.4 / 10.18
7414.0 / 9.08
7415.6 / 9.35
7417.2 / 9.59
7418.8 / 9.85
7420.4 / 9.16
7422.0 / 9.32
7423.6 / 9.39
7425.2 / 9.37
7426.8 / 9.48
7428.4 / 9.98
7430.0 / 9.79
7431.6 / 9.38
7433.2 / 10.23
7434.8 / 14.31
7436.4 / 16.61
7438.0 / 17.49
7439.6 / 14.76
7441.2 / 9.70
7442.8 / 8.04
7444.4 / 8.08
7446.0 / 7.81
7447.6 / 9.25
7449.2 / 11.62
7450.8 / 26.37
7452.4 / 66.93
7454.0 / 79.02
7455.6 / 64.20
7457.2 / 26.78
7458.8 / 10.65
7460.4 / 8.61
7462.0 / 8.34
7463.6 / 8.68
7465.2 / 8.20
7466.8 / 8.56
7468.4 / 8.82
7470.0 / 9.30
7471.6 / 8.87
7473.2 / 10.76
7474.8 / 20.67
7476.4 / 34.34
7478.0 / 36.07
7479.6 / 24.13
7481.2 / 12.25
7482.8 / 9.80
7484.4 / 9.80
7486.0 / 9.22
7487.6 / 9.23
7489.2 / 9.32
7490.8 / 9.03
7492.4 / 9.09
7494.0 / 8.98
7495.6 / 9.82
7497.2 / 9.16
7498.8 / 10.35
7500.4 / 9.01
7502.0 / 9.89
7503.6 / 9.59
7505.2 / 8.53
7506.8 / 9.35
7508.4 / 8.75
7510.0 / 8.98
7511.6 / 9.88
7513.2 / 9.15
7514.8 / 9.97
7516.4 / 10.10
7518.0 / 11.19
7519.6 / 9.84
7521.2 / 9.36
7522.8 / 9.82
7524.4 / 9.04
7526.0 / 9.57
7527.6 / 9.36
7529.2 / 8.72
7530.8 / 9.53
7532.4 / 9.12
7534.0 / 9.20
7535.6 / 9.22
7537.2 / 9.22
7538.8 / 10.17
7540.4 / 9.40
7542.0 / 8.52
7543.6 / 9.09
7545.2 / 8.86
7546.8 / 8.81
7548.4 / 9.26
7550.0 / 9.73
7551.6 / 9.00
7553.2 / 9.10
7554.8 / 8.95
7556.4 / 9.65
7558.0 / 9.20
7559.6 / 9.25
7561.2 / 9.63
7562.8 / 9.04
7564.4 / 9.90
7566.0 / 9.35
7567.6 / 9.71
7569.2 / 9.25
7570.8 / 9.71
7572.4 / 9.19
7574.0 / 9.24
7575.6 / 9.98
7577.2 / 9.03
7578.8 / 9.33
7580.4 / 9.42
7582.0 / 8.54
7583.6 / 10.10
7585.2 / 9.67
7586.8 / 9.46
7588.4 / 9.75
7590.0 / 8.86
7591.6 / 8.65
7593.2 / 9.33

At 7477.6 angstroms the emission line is [N II]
